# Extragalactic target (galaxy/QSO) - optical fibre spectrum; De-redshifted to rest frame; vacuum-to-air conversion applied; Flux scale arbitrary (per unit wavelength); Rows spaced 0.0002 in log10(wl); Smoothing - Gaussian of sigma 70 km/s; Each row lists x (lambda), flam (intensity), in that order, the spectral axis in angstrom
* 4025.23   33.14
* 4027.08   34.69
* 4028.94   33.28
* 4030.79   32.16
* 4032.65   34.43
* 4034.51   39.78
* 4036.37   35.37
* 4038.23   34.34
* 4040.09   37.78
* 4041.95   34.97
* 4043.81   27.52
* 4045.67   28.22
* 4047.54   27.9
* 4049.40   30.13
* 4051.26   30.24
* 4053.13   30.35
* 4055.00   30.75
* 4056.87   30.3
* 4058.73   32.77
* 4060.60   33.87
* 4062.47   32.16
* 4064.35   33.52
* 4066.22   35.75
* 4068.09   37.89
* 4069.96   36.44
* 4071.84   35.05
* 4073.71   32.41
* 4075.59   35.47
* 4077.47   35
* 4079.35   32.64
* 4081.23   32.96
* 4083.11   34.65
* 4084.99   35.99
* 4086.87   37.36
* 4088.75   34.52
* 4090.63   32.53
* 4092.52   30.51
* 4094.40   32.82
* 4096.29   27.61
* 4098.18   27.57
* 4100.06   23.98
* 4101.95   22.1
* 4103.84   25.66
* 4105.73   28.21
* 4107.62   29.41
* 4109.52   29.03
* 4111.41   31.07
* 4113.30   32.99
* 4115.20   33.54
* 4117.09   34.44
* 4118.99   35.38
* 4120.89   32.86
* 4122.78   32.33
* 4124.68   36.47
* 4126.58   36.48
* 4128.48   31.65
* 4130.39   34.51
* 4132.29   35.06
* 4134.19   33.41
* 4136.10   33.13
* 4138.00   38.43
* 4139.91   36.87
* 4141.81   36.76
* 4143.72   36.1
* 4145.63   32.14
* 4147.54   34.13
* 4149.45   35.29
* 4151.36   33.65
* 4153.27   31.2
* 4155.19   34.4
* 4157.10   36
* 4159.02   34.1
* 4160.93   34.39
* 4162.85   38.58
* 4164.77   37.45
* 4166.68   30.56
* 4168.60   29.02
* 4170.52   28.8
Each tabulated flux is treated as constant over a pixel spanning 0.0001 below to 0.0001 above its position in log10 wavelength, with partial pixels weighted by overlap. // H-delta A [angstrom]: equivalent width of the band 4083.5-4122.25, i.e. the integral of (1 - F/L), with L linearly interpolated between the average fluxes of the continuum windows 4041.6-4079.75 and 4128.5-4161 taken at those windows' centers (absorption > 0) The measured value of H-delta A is 3.0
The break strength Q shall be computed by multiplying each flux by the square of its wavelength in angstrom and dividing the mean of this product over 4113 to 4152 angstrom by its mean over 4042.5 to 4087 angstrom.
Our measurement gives 1.09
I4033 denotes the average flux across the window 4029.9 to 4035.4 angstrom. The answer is 35.4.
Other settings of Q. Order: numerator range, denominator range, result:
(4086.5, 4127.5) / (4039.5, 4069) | 1.00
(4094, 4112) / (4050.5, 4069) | 0.86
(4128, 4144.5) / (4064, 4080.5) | 1.04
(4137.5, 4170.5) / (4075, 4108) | 1.14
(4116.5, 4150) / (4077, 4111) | 1.16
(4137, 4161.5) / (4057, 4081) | 1.06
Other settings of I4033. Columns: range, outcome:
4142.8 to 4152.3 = 34.3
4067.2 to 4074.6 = 35.5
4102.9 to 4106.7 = 27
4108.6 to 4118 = 32.2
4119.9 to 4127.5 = 34.6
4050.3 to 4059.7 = 30.9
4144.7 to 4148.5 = 33.1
